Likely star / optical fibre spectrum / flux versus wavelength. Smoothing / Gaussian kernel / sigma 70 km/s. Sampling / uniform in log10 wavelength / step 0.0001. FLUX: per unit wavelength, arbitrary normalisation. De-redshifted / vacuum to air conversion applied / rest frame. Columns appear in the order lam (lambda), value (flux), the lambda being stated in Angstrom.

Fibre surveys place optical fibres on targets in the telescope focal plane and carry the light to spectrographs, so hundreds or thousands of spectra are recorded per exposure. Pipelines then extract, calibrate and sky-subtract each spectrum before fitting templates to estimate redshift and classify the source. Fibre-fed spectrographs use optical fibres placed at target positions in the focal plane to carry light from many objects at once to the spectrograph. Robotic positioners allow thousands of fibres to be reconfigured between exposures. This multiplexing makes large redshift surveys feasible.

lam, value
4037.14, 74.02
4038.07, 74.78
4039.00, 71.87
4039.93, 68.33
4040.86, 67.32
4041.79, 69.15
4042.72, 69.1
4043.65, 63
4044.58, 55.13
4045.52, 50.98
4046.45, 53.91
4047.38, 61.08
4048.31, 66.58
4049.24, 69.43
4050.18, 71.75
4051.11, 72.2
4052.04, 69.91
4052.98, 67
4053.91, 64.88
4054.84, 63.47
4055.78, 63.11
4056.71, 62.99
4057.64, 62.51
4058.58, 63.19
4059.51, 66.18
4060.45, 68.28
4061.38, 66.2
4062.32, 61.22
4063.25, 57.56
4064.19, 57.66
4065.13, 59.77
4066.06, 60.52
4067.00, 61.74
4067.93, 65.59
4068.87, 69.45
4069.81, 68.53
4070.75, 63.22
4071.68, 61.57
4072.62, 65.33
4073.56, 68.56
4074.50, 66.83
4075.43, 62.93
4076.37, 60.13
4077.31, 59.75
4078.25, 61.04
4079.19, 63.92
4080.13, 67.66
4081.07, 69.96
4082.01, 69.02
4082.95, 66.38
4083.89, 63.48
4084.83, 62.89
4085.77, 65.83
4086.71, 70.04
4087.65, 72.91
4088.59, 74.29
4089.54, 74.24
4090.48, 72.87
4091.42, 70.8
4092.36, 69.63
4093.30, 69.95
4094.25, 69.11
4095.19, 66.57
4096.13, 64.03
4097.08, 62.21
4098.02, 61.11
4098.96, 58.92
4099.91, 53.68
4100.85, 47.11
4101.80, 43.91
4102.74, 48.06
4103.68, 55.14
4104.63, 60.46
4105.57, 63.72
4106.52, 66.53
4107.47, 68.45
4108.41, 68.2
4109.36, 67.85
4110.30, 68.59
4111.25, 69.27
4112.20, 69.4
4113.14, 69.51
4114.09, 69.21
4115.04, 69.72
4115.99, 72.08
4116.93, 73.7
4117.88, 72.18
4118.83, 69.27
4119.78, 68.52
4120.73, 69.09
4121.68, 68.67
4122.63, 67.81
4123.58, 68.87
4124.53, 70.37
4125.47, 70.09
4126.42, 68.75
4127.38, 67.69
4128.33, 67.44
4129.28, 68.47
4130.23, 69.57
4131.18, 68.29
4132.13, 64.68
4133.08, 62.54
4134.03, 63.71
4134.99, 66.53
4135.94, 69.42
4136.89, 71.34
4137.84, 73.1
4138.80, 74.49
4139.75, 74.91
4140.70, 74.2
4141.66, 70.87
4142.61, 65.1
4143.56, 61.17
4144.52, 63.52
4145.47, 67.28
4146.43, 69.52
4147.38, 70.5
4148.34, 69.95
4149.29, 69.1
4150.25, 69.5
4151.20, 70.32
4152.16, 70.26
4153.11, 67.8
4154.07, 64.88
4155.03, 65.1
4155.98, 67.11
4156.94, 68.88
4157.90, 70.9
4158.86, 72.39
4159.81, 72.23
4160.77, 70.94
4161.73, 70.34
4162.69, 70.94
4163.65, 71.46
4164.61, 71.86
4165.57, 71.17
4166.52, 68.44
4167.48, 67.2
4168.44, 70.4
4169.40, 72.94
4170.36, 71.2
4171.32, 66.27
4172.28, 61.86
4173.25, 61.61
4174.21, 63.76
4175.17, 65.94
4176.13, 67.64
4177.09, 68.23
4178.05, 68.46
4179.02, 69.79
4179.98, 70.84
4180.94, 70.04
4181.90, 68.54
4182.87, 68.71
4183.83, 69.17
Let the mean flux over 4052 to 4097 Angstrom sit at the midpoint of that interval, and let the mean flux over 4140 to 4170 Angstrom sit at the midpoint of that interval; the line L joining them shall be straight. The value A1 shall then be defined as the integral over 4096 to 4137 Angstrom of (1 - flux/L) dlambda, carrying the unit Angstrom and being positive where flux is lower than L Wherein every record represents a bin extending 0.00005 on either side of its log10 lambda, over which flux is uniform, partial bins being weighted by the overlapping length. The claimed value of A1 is 1.2 Angstrom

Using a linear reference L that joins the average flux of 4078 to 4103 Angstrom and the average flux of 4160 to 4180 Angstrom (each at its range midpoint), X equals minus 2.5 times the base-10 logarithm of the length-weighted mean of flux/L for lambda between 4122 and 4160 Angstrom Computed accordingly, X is -0.03 mag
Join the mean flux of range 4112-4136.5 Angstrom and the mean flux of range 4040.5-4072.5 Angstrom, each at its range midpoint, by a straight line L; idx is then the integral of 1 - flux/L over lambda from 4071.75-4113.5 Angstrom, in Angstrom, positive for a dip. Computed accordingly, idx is 1.1 Angstrom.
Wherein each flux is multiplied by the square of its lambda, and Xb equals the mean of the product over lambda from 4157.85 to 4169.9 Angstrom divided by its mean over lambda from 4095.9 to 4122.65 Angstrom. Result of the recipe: 1.13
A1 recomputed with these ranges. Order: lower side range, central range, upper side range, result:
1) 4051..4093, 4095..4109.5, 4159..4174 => 1.6 Angstrom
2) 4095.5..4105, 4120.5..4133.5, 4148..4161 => -1.2 Angstrom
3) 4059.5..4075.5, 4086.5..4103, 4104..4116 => 0.6 Angstrom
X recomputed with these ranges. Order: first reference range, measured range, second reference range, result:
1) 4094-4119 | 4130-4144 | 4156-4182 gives -0.04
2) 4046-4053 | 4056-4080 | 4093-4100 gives 0.03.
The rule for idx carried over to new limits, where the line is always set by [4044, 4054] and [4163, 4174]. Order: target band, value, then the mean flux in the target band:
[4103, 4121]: -0.38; 67.7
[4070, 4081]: 0.13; 64.1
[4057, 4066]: 0.26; 62.4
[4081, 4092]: -0.69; 69.4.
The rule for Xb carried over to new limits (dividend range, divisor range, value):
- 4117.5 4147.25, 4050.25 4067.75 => 1.11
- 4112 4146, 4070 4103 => 1.09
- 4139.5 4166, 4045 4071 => 1.14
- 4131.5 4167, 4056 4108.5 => 1.12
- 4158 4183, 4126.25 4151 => 1.02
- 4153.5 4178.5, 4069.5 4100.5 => 1.08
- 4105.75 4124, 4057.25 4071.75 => 1.12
